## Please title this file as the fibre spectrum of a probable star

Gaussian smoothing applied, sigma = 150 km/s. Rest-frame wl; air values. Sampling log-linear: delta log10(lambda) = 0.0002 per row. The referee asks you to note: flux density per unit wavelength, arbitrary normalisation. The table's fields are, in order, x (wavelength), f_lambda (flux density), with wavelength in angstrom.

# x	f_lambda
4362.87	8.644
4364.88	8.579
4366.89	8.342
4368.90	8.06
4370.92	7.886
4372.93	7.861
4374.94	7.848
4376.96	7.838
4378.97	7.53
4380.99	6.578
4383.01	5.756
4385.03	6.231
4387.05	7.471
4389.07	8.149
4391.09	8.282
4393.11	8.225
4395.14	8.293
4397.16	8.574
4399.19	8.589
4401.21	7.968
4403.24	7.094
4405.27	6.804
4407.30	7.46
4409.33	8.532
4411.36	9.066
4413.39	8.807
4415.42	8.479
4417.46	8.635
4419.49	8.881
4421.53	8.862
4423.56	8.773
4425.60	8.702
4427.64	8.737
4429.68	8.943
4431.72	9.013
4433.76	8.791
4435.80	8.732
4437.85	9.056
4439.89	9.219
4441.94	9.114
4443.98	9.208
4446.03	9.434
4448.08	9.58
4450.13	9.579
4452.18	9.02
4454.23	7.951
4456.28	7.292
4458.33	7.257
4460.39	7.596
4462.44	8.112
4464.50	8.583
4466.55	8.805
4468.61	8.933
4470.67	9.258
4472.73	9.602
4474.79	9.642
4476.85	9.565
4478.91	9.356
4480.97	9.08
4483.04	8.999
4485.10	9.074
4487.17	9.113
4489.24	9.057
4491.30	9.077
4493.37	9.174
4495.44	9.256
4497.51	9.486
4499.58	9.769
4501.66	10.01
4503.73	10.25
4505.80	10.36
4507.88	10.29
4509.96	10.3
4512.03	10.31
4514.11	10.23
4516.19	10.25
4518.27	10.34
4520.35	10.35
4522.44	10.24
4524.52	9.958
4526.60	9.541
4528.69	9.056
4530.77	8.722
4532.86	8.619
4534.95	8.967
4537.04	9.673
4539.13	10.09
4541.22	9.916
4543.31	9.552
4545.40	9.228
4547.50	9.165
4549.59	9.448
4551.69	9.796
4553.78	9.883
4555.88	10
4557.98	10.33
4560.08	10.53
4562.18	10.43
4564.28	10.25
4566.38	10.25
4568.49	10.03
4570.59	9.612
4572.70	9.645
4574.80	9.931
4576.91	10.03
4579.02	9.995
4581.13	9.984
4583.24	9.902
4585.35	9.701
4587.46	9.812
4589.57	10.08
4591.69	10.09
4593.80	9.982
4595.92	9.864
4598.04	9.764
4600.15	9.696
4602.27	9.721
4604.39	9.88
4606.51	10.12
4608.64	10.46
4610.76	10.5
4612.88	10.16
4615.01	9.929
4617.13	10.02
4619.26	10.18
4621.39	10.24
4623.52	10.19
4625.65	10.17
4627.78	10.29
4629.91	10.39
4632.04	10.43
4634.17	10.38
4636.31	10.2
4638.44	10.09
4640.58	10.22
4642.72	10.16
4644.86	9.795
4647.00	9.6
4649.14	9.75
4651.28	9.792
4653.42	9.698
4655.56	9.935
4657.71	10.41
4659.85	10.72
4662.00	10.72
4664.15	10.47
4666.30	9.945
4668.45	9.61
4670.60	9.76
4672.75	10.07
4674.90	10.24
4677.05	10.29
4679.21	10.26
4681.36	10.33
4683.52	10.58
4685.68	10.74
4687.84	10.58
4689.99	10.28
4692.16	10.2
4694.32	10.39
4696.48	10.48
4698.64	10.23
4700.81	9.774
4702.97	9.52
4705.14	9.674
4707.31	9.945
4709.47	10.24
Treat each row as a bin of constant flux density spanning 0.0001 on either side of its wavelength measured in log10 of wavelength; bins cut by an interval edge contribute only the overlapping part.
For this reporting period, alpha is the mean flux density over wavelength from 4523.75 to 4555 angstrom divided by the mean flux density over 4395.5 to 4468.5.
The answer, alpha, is 1.10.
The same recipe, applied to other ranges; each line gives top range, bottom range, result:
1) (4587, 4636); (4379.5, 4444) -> 1.22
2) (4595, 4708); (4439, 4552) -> 1.08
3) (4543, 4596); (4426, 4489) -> 1.12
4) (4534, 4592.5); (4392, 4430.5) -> 1.18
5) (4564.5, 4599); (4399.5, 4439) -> 1.17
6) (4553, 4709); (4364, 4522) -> 1.15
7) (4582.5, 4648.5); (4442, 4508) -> 1.11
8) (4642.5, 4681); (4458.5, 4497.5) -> 1.12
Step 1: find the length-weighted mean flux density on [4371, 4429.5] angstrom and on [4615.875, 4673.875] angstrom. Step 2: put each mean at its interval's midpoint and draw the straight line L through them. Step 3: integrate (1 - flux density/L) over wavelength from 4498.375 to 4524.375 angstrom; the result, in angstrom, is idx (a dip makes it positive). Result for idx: -3.6 angstrom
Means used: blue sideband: 8.02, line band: 10.2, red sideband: 10.1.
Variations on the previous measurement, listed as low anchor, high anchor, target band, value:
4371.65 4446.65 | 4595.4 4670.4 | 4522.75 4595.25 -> -2.2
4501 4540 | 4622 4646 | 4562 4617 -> 0.5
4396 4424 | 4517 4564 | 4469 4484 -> -0.5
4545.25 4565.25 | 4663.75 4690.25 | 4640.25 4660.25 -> 0.4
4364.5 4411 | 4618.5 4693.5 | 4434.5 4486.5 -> -2.9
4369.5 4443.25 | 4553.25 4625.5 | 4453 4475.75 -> 0.8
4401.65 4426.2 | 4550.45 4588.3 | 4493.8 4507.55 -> -0.9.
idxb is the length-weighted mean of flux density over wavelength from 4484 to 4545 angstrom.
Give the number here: 9.69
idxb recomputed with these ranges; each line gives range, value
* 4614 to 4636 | 10.2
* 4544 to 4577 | 9.9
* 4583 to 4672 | 10.1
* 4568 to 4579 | 9.86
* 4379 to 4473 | 8.38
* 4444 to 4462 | 8.49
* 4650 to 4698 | 10.2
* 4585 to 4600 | 9.9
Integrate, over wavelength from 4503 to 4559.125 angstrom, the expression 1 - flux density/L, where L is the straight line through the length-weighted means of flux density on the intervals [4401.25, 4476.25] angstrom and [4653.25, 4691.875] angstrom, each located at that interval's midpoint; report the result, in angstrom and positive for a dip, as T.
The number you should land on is -3.2 angstrom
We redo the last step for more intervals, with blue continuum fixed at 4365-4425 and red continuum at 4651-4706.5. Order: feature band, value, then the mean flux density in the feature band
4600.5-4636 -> -1.7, 10.2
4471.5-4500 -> -2.0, 9.3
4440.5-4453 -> -1.4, 9.32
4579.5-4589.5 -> -0.5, 9.89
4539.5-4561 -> -1.4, 9.79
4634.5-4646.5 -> -0.2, 10.1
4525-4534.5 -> 0.0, 9.04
